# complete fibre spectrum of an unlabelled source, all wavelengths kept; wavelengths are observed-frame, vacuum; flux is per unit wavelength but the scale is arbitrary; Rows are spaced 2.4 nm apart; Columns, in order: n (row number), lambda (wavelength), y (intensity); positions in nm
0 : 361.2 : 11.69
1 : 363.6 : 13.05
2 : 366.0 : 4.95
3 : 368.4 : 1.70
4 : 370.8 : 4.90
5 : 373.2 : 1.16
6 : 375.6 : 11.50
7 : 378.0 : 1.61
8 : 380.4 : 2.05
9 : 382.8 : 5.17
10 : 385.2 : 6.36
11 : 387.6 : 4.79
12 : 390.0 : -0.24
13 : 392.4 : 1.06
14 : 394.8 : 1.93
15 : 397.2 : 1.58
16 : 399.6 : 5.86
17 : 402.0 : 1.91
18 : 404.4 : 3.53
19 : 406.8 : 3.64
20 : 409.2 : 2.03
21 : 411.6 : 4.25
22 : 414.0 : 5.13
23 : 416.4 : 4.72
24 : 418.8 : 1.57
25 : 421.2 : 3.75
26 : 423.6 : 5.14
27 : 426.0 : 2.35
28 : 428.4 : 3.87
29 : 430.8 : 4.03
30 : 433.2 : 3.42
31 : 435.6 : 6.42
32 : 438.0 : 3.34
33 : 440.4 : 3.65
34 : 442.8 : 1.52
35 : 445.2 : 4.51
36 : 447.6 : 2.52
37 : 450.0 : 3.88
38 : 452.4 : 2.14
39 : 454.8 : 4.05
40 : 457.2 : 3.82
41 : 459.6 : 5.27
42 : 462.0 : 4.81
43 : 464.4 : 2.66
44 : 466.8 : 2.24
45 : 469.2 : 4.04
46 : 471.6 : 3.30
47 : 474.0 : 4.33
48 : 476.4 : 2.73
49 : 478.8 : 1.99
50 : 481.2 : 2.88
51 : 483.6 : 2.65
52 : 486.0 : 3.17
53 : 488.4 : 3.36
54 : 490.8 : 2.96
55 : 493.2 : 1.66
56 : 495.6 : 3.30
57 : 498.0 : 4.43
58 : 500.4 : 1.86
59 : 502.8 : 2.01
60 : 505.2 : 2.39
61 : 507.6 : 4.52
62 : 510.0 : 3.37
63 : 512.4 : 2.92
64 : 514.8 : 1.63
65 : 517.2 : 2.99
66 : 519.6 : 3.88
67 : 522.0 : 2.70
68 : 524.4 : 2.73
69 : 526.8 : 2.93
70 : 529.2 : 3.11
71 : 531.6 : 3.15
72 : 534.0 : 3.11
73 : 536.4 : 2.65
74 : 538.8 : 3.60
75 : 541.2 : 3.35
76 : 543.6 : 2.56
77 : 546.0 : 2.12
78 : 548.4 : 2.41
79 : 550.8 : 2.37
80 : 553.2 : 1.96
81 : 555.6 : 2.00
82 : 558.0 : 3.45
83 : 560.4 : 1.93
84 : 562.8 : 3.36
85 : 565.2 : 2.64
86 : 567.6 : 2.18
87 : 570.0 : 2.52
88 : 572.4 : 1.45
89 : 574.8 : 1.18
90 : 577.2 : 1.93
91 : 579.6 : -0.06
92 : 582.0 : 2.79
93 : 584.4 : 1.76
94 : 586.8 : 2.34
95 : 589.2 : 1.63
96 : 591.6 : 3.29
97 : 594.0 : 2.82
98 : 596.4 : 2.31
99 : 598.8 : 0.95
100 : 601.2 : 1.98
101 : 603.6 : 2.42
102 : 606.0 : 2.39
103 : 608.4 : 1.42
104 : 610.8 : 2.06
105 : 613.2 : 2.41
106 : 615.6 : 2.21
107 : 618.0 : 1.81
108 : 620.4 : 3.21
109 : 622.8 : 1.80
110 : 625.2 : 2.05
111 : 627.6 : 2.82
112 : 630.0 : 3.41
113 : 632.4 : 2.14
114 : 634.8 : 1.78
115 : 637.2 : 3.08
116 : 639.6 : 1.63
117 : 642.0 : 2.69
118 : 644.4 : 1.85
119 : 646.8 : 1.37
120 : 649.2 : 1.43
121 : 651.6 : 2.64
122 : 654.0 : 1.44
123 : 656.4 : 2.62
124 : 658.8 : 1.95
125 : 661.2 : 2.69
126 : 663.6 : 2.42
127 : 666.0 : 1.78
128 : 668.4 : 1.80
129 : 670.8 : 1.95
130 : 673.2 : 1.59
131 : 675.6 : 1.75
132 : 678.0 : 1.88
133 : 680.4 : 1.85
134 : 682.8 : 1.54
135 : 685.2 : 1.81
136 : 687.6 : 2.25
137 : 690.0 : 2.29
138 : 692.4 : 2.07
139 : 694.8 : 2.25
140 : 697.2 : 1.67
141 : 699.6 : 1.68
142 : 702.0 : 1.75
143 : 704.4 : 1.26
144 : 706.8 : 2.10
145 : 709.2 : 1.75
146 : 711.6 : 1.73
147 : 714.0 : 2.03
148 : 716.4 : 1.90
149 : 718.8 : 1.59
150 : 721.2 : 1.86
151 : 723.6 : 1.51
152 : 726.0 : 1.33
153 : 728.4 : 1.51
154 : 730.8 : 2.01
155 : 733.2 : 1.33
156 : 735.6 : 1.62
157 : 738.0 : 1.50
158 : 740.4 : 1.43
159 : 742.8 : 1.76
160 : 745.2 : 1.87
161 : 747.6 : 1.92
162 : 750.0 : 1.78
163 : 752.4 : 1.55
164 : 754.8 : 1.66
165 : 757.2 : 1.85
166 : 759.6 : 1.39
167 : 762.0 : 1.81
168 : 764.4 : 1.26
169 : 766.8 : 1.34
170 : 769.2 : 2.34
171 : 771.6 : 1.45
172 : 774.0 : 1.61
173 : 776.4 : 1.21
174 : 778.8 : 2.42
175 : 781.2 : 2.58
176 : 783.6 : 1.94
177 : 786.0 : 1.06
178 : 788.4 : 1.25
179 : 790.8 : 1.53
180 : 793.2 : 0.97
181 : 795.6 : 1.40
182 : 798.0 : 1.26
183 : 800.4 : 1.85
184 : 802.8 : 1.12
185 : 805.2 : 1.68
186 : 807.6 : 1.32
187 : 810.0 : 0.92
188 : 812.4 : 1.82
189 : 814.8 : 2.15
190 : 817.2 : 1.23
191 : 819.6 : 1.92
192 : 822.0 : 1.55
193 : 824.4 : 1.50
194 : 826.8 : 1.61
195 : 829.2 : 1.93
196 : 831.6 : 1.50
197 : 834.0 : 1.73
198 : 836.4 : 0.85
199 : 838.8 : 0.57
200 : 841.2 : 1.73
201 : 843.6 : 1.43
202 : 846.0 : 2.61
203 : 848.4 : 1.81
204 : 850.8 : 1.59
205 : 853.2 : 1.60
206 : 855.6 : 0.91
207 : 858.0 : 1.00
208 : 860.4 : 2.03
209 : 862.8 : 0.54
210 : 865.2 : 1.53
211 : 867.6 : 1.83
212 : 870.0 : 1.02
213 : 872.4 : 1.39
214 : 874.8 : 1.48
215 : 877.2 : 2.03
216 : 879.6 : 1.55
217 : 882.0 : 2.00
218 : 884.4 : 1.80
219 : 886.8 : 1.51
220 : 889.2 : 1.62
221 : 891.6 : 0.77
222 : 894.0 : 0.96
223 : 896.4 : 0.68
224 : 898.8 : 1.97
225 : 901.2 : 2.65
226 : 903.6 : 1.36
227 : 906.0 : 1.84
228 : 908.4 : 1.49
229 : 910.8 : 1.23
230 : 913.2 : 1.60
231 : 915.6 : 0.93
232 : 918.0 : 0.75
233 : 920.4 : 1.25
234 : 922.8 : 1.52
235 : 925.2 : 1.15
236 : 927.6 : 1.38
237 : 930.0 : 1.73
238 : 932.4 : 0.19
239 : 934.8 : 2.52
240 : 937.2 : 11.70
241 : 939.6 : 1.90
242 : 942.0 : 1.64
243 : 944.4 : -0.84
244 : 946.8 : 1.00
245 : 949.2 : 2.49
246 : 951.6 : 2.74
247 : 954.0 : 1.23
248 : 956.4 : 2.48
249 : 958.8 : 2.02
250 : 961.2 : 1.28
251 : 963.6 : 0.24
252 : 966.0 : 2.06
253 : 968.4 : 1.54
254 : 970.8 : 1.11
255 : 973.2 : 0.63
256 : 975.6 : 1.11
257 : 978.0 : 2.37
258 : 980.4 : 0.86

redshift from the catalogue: 1.51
